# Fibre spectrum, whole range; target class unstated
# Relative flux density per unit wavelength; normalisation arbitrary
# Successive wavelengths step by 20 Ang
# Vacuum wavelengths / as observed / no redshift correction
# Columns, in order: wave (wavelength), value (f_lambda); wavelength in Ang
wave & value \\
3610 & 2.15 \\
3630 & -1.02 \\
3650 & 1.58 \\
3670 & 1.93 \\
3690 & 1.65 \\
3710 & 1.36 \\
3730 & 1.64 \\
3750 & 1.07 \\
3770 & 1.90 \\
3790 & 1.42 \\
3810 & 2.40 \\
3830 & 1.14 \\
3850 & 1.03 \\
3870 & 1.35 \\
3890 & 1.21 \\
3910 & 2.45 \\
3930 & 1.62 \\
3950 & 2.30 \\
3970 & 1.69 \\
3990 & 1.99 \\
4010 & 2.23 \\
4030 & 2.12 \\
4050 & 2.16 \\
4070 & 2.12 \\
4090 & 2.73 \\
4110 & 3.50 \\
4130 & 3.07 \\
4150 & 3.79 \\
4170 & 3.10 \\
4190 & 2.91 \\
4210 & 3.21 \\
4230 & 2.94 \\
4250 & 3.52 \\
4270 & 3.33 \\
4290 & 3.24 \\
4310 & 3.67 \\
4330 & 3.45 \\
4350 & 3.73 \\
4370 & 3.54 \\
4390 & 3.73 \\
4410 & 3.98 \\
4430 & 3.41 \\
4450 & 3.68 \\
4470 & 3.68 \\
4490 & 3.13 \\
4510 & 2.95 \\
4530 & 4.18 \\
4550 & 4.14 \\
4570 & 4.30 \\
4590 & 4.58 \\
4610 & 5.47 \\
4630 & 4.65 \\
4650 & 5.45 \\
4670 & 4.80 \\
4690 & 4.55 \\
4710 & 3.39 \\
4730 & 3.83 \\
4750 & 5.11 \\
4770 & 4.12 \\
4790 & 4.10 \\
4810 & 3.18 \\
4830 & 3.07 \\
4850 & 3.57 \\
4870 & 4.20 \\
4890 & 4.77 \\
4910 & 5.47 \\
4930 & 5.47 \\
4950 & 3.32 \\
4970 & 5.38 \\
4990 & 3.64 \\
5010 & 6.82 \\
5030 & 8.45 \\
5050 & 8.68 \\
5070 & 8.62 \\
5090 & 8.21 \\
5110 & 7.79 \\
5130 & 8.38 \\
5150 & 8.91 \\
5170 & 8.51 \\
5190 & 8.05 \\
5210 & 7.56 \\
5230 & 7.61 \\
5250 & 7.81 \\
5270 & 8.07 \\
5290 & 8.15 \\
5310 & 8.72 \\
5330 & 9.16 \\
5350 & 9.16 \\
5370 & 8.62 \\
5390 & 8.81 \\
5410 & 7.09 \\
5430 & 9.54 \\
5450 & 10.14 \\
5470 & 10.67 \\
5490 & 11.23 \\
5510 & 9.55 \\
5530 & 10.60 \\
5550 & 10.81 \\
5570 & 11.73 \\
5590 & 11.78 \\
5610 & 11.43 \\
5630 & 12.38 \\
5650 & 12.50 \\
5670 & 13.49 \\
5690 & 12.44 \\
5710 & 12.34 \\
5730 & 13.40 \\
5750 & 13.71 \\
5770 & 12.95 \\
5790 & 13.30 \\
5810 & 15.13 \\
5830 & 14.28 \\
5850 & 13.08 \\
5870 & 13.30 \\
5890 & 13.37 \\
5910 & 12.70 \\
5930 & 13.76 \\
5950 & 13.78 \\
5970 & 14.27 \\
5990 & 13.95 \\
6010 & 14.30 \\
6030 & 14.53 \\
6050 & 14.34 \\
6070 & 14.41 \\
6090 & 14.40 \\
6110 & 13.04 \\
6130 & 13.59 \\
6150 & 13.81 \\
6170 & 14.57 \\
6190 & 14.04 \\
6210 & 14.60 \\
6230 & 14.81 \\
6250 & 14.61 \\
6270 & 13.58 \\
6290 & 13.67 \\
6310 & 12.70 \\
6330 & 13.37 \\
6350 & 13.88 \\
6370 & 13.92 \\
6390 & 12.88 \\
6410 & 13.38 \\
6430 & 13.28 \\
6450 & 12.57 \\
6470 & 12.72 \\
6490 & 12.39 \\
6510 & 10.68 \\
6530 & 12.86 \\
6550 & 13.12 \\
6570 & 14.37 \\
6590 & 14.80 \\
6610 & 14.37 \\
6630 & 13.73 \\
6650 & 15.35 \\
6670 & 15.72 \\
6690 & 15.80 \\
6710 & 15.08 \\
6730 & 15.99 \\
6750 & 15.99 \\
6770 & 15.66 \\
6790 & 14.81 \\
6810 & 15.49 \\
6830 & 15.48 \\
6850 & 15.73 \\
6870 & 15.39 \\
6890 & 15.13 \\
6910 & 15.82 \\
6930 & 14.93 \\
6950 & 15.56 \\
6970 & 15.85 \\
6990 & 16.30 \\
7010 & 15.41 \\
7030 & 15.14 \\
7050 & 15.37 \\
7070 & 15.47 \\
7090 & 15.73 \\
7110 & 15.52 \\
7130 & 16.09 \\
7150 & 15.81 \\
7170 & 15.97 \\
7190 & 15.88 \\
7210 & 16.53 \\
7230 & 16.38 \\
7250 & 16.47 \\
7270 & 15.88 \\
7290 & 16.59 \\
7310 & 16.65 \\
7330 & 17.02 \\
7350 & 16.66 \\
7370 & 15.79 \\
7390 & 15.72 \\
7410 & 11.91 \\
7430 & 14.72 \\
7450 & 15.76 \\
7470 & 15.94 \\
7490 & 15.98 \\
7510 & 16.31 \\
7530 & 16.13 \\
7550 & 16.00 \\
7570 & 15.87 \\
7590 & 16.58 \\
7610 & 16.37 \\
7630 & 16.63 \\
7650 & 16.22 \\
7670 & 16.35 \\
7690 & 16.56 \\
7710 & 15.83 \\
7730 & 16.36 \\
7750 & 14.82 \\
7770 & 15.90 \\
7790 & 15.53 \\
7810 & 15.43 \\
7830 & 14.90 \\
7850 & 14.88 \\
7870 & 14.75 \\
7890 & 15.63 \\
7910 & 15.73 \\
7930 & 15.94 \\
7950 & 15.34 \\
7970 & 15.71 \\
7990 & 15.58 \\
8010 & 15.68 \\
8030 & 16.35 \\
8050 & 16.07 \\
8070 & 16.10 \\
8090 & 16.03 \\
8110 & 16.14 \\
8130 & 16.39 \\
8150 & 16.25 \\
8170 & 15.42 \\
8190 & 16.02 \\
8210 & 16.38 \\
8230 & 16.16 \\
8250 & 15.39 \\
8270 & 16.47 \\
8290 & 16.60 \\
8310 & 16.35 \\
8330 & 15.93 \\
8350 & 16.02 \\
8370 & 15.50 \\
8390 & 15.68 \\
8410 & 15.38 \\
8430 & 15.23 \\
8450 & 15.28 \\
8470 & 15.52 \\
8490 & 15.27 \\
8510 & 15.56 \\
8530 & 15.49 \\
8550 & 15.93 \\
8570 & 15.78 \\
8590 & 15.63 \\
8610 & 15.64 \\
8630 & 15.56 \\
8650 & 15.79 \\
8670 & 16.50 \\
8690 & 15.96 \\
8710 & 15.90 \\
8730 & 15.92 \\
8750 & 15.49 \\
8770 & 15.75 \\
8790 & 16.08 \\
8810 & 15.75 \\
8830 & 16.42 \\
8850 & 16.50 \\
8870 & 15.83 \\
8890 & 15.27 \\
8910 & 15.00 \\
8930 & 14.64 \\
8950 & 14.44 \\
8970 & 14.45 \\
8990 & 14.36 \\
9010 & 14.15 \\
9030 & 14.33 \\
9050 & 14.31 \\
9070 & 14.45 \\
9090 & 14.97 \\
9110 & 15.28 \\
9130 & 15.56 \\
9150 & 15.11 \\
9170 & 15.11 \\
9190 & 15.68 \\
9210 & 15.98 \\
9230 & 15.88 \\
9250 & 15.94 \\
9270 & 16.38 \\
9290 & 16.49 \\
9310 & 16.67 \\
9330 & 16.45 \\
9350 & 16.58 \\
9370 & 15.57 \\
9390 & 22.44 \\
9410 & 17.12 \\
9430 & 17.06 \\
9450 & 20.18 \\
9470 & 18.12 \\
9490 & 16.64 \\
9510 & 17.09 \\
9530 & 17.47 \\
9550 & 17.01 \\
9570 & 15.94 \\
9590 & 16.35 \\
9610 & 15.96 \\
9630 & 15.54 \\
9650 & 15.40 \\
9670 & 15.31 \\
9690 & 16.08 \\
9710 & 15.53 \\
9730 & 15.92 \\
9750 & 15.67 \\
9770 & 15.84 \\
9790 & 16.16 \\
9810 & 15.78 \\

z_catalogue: 0.26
